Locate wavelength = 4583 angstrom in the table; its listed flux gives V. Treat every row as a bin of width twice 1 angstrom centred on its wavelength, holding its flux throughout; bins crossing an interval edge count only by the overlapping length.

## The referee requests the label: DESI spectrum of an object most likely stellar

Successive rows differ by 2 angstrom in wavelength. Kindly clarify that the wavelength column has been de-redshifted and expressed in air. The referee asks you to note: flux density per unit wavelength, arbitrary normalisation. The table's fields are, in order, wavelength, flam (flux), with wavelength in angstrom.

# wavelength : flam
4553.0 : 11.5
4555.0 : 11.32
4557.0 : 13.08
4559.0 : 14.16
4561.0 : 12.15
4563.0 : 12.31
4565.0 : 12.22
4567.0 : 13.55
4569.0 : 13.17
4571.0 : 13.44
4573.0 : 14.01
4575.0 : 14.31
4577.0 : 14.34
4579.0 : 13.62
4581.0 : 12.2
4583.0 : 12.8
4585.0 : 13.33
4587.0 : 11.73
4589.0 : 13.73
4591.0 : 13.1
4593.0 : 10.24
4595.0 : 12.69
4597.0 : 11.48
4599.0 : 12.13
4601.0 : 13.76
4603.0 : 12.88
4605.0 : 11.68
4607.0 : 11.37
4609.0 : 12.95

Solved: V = 12.8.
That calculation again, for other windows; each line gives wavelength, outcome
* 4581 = 12.2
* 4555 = 11.32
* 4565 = 12.22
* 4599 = 12.13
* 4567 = 13.55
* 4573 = 14.01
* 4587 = 11.73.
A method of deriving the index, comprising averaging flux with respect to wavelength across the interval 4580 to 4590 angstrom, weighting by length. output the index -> 12.8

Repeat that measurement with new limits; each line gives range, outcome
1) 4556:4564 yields 12.9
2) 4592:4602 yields 12.1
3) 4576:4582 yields 13.4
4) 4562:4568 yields 12.7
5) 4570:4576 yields 13.9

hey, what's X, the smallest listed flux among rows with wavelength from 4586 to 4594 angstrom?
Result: 10.24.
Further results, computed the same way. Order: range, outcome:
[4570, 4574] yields 13.44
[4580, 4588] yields 11.73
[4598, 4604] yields 12.13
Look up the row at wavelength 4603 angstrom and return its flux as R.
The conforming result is 12.88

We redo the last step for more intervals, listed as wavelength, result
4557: 13.08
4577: 14.34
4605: 11.68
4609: 12.95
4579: 13.62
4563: 12.31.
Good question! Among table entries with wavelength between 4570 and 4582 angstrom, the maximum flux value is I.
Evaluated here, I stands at 14.34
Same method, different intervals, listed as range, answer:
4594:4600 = 12.69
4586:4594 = 13.73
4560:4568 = 13.55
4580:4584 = 12.8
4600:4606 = 13.76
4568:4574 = 14.01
